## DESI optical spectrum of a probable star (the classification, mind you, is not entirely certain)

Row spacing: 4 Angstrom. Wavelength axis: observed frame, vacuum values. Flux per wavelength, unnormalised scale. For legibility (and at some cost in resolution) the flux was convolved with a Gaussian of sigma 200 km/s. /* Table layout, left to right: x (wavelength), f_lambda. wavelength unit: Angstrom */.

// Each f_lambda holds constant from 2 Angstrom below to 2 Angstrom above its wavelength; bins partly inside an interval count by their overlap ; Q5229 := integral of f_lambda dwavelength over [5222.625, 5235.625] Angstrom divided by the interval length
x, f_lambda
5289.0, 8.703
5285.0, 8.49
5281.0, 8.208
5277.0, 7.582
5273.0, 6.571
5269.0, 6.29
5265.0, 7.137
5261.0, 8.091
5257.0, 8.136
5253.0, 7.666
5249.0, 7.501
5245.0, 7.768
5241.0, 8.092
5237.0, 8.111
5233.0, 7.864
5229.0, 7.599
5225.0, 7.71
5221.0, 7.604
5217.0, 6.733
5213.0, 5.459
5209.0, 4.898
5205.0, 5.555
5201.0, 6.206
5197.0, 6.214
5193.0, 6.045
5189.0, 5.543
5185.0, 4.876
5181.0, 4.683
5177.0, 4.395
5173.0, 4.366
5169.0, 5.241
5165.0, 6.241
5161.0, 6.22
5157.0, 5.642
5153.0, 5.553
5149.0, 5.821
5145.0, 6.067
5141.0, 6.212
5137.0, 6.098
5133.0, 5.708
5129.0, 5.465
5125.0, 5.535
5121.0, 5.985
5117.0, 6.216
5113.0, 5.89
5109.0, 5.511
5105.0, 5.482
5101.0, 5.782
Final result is 7.74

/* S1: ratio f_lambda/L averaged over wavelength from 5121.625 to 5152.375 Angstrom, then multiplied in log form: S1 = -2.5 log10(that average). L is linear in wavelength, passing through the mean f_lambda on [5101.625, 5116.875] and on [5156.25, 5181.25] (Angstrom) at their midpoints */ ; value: -0.06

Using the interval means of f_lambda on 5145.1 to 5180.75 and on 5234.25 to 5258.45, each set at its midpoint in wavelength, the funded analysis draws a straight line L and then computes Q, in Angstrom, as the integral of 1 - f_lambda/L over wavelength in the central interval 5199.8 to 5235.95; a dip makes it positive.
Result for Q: 2.0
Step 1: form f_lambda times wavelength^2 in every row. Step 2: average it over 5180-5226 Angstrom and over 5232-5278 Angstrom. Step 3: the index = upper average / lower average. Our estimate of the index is 1.30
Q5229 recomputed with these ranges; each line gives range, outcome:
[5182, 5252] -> 6.68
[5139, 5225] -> 5.74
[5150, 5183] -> 5.31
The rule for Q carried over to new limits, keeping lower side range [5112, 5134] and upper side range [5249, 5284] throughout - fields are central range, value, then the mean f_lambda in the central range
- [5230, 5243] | -1.6 Angstrom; 7.99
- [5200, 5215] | 2.9 Angstrom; 5.48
